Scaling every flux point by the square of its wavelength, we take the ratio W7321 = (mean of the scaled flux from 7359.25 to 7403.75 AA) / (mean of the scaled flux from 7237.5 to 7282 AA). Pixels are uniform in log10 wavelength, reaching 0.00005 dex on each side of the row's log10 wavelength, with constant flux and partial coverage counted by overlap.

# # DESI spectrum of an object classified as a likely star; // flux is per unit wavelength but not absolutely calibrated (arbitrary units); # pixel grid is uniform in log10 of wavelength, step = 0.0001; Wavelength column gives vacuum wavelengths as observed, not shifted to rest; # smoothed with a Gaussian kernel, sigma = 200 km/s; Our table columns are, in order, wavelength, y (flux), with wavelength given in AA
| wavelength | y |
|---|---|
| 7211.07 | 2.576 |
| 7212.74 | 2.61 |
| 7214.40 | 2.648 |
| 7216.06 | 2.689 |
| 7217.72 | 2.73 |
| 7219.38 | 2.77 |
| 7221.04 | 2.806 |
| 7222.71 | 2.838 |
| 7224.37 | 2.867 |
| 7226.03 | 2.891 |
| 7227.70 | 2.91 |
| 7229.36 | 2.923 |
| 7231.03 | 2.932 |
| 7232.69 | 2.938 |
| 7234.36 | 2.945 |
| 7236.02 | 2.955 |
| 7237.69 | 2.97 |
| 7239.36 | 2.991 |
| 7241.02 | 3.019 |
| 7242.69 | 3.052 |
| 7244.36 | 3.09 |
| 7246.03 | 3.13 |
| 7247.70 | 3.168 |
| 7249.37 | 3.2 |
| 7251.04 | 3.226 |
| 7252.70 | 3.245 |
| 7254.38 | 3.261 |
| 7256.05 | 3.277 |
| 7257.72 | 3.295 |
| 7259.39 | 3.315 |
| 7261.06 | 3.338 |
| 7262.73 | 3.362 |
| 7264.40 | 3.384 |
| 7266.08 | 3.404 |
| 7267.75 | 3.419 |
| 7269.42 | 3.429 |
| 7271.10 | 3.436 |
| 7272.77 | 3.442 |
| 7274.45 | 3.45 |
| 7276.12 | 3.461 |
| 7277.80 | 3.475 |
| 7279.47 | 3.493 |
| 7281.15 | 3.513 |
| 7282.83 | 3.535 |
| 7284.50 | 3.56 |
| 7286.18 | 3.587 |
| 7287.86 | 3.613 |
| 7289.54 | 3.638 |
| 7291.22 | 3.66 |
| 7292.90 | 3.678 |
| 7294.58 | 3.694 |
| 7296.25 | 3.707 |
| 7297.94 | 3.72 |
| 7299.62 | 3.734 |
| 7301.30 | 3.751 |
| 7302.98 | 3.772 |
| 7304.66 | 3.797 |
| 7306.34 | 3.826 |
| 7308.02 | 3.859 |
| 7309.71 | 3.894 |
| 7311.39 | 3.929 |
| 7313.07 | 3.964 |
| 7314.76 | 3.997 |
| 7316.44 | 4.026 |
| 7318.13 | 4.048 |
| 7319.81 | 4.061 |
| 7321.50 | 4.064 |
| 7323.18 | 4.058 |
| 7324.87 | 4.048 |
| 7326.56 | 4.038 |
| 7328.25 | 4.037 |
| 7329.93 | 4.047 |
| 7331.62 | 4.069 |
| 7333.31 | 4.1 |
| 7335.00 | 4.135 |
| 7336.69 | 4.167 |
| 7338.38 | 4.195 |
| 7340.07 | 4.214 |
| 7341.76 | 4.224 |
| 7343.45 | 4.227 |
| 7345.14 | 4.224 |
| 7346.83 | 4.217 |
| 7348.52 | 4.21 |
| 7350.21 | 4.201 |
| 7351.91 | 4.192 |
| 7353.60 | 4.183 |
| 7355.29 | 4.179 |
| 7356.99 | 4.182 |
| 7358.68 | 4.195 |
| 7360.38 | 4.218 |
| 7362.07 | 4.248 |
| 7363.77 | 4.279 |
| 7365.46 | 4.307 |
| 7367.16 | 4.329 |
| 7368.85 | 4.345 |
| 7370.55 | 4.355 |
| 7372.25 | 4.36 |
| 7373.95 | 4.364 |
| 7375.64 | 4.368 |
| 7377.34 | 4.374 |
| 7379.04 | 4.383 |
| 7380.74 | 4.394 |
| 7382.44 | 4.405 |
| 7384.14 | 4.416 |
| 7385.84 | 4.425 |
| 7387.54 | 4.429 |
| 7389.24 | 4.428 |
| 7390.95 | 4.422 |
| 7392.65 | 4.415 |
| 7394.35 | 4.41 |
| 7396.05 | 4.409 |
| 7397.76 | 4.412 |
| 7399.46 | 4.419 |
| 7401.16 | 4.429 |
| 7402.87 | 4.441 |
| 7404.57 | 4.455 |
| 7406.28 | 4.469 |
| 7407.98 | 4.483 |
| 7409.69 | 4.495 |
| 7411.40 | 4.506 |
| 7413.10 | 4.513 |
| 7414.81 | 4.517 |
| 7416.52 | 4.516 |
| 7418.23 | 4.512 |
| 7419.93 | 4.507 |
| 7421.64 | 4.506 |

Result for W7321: 1.37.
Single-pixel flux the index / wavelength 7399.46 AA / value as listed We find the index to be 4.419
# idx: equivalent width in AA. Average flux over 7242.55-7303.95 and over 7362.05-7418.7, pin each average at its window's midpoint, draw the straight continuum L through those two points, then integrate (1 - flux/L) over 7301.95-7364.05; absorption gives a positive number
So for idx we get -2.29 AA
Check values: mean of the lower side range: 3.45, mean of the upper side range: 4.41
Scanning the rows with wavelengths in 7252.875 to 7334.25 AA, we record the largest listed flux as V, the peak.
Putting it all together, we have 4.1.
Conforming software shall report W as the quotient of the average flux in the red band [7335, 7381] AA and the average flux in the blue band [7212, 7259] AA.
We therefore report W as 1.43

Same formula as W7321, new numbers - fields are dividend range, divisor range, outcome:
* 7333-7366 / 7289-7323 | 1.11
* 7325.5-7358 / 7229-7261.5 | 1.37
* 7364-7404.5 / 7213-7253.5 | 1.55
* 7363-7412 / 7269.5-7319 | 1.22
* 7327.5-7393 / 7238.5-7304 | 1.28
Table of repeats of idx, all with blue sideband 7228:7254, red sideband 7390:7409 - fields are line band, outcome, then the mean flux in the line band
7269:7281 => -0.40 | 3.46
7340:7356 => -0.90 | 4.21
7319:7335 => -1.10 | 4.06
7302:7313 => -0.67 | 3.86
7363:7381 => -0.67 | 4.35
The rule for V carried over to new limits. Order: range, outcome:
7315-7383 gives 4.405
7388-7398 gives 4.428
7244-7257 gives 3.277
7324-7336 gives 4.135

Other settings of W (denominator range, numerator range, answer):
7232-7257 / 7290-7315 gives 1.22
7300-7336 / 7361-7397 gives 1.10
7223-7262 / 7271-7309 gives 1.18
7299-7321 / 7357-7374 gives 1.10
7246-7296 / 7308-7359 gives 1.20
